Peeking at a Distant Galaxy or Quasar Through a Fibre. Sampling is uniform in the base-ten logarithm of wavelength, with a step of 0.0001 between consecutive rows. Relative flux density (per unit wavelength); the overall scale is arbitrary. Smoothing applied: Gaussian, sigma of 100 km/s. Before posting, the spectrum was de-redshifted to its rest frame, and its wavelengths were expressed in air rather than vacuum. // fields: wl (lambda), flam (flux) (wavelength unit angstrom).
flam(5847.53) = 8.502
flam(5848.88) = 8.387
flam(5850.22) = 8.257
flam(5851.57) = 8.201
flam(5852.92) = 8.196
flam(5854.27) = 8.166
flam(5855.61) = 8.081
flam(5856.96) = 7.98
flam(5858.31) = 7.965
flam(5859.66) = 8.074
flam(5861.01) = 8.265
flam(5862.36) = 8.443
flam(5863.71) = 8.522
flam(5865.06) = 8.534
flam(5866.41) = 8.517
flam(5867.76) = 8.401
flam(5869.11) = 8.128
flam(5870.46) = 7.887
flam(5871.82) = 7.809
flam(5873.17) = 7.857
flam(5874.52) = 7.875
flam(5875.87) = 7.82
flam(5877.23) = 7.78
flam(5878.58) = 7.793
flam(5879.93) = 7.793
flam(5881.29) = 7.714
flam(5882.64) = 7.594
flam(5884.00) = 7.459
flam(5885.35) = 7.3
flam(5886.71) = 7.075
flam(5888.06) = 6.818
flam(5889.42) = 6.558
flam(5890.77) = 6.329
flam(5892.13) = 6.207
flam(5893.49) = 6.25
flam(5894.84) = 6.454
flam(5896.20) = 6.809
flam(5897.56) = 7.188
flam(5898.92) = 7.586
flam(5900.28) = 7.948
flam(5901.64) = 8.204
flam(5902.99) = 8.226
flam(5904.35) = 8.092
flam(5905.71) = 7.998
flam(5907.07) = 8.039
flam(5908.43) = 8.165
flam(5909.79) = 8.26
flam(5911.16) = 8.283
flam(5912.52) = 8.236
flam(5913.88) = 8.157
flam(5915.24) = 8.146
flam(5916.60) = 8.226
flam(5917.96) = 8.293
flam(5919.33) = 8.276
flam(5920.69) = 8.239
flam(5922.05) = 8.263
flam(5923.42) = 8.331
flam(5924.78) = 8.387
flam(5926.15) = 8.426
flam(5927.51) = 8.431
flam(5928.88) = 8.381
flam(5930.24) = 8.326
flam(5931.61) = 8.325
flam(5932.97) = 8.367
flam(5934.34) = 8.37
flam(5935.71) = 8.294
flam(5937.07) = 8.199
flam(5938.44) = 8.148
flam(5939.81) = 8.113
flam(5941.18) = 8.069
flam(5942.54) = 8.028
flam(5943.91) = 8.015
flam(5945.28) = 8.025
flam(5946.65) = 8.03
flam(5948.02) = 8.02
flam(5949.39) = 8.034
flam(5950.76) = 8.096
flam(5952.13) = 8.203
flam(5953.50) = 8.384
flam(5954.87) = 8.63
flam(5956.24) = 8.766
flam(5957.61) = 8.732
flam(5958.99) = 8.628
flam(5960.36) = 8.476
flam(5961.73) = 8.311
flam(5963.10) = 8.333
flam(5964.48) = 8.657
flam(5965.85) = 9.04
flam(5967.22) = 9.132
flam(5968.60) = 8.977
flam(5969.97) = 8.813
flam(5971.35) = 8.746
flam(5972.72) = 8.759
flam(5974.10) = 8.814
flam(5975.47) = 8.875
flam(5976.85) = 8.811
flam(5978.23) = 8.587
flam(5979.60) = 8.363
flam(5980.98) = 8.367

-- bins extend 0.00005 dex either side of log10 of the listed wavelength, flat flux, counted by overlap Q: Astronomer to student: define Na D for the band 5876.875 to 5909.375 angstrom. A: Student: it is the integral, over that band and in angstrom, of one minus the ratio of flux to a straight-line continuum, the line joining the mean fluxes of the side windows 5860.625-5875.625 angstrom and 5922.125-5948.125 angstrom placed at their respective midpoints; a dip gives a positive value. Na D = 3.2 angstrom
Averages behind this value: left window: 8.19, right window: 8.23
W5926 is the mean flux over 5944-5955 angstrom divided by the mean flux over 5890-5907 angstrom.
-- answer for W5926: 1.1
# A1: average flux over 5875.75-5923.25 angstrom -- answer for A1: 7.65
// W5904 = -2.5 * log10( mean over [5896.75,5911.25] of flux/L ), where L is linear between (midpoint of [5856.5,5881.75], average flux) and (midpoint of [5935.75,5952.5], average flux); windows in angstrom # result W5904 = 0.014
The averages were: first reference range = 8.06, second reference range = 8.09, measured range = 7.97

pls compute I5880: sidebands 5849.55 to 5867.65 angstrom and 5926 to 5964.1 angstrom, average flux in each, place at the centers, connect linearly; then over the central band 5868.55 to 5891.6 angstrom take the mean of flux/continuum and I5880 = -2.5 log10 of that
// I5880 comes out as 0.11 mag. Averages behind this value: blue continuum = 8.25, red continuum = 8.29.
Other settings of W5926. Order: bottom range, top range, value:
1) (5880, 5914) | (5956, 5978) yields 1.17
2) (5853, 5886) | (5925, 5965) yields 1.04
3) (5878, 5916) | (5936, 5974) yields 1.12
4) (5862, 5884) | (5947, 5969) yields 1.06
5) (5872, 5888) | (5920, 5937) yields 1.10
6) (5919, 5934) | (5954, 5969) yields 1.04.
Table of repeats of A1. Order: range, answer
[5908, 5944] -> 8.25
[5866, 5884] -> 7.89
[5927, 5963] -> 8.29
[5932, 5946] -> 8.17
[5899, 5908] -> 8.06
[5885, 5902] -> 6.95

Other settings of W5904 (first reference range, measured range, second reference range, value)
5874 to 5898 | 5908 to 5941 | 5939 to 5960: -0.06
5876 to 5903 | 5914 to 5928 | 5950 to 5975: -0.06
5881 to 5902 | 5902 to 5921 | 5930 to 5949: -0.09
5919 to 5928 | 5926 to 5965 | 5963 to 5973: 0.04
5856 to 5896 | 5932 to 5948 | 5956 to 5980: 0.03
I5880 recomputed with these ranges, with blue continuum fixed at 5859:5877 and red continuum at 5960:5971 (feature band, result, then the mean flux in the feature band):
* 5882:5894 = 0.20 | 6.85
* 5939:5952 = 0.07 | 8.06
